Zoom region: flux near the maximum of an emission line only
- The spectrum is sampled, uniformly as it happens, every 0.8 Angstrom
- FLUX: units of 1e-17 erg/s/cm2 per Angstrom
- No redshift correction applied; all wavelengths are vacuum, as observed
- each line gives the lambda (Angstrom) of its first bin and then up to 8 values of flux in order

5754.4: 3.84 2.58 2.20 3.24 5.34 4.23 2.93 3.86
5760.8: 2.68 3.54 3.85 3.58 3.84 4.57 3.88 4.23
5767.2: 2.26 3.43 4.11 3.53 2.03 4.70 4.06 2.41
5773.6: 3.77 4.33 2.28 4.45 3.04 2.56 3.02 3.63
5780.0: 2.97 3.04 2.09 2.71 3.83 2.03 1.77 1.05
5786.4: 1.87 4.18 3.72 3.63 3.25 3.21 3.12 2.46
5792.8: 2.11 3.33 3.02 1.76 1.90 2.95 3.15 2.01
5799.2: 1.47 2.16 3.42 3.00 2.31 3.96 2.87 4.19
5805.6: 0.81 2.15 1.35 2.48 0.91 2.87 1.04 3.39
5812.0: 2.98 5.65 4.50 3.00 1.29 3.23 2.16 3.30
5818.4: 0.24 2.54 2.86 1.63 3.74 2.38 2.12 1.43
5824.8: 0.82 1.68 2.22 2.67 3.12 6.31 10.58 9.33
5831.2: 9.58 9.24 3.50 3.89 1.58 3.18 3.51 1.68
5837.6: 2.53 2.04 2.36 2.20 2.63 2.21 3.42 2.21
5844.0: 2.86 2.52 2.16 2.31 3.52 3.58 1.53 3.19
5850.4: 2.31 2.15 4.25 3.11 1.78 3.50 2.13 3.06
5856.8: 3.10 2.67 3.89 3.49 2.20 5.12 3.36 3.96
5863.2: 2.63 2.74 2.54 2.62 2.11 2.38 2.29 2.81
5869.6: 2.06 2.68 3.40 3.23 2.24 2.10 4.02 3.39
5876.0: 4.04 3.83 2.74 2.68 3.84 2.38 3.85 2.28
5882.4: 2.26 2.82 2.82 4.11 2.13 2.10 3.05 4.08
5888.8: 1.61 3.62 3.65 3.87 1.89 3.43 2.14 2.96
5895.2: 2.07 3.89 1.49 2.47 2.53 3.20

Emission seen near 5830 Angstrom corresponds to H-beta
